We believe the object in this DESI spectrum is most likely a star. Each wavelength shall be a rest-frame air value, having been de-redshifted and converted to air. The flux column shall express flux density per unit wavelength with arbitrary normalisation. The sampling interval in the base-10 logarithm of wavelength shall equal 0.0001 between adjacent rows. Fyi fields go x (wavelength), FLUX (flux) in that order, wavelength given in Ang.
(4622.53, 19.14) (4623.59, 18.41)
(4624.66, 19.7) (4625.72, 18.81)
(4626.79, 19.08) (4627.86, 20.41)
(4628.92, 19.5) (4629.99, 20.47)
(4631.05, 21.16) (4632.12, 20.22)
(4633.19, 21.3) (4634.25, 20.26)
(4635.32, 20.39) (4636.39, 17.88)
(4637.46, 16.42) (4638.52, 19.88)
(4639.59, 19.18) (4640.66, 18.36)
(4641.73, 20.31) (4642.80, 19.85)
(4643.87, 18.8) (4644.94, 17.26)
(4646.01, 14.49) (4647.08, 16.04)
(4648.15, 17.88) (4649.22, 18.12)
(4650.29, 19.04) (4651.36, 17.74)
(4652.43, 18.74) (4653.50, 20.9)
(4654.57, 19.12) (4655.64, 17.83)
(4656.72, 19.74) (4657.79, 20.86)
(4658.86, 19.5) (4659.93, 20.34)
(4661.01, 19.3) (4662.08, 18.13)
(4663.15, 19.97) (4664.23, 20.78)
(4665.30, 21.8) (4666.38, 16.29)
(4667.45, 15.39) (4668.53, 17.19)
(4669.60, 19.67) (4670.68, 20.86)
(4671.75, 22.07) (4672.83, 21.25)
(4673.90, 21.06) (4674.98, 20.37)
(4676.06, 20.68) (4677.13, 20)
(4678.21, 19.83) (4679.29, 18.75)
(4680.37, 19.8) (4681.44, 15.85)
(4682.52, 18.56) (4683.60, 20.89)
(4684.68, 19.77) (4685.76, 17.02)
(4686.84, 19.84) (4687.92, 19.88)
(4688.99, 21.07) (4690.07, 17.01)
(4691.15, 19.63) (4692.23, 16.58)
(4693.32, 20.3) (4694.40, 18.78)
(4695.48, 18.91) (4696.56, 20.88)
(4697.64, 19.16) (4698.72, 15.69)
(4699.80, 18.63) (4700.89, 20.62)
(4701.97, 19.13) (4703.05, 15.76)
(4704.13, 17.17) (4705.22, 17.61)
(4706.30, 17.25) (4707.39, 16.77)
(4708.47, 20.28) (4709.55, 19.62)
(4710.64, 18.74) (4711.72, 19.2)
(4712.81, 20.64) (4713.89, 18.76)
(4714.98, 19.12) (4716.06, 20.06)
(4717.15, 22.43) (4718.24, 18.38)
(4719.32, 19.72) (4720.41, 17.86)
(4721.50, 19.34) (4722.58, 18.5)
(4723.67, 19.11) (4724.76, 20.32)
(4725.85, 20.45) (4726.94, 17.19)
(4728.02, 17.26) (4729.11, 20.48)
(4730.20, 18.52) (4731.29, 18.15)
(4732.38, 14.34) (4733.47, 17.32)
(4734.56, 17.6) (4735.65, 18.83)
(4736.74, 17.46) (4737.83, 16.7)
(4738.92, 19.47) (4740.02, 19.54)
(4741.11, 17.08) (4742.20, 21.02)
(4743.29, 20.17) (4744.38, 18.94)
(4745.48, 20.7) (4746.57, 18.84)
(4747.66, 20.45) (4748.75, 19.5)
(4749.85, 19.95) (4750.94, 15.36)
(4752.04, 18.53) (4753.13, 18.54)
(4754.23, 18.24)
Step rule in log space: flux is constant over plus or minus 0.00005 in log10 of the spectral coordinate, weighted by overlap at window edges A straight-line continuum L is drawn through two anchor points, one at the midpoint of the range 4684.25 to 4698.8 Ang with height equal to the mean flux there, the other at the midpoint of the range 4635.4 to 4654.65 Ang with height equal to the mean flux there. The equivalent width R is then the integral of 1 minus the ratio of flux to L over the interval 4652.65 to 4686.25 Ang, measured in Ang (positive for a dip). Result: -1.39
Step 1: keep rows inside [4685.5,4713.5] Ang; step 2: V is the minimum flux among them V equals 15.69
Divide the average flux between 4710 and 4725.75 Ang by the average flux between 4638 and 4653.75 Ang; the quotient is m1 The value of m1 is 1.06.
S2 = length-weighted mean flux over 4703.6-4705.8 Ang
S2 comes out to 17.4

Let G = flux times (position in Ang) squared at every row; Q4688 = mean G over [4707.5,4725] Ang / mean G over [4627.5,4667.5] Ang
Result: 1.0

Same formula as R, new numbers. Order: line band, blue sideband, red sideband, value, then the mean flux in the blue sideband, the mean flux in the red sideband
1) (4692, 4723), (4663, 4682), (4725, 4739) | -0.4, 19.5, 18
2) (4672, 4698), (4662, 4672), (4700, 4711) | -0.9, 19.2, 18.3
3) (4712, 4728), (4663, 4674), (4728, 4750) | -0.3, 19.6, 18.7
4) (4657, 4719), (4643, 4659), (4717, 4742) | -2.5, 18.4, 18.5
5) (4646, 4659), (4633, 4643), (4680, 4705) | 0.4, 19.3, 18.7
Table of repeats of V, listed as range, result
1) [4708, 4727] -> 17.19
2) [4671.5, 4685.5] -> 15.85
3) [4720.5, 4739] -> 14.34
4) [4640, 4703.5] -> 14.49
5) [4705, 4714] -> 16.77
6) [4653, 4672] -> 15.39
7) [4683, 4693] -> 16.58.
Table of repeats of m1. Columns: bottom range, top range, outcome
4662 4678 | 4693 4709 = 0.93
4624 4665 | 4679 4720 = 0.99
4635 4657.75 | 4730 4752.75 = 1.00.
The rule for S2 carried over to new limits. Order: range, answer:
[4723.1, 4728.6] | 18.9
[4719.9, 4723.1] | 18.6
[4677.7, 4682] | 18.6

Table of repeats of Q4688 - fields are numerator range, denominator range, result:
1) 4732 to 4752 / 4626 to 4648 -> 1.02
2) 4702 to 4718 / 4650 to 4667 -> 0.99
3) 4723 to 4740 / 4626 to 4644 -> 0.97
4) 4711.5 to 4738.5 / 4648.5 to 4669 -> 1.01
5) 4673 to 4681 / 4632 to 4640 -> 1.05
